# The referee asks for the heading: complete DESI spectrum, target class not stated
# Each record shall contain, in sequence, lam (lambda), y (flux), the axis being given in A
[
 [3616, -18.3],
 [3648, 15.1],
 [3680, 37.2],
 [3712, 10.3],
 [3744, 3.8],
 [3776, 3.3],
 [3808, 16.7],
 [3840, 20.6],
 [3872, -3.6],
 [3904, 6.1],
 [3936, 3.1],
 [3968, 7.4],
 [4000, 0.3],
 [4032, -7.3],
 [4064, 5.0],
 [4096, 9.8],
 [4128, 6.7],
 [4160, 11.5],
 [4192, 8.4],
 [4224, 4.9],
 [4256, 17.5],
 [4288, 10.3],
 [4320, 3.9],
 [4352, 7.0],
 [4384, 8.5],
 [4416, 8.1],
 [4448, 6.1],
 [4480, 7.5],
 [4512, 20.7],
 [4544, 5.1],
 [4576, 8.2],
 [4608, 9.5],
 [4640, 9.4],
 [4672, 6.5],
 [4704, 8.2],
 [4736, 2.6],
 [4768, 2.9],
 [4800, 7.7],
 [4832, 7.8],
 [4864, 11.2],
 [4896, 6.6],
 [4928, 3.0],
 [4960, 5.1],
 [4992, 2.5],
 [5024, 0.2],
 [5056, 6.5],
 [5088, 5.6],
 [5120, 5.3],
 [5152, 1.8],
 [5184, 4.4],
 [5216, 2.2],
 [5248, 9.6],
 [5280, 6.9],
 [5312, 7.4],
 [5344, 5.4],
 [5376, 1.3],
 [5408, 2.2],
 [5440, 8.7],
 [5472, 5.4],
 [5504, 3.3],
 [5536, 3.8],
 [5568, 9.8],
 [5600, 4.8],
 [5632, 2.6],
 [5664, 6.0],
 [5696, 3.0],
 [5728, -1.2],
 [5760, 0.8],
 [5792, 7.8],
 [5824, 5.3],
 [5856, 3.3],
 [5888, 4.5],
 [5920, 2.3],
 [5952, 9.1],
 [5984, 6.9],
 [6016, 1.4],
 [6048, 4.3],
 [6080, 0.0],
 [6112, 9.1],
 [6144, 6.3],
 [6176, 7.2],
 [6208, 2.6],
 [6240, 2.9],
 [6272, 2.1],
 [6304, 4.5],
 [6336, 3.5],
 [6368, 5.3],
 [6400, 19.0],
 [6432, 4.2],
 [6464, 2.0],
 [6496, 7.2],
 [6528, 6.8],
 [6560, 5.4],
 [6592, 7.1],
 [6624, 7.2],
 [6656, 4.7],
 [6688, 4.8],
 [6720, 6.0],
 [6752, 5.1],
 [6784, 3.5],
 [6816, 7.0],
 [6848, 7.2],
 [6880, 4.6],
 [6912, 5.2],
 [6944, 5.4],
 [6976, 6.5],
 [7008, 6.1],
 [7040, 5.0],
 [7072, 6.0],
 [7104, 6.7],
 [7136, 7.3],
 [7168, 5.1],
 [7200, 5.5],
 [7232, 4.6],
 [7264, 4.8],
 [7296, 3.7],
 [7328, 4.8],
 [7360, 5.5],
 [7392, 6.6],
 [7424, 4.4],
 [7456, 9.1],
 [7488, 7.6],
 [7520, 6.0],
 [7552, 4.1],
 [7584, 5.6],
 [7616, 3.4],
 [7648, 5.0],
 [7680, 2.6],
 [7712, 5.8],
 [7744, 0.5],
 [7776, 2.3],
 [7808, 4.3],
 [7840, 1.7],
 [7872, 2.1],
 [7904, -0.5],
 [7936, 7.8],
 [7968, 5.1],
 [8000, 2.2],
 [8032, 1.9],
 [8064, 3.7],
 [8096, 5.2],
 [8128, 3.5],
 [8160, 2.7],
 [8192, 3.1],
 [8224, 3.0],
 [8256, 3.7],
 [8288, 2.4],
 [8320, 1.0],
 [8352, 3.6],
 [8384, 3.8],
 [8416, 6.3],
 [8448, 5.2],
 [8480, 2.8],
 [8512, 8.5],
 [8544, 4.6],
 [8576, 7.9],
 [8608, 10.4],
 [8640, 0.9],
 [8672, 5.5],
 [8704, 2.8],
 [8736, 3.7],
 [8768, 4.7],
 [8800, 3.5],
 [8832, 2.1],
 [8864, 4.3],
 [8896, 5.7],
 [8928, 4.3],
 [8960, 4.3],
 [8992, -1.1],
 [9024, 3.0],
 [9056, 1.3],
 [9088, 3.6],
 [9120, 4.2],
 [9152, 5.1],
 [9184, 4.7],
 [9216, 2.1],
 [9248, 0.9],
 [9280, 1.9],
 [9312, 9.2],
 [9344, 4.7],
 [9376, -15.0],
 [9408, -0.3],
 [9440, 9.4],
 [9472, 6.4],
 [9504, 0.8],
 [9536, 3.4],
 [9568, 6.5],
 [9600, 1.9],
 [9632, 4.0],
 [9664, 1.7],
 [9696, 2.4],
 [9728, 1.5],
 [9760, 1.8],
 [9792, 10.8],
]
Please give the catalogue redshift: 0.72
